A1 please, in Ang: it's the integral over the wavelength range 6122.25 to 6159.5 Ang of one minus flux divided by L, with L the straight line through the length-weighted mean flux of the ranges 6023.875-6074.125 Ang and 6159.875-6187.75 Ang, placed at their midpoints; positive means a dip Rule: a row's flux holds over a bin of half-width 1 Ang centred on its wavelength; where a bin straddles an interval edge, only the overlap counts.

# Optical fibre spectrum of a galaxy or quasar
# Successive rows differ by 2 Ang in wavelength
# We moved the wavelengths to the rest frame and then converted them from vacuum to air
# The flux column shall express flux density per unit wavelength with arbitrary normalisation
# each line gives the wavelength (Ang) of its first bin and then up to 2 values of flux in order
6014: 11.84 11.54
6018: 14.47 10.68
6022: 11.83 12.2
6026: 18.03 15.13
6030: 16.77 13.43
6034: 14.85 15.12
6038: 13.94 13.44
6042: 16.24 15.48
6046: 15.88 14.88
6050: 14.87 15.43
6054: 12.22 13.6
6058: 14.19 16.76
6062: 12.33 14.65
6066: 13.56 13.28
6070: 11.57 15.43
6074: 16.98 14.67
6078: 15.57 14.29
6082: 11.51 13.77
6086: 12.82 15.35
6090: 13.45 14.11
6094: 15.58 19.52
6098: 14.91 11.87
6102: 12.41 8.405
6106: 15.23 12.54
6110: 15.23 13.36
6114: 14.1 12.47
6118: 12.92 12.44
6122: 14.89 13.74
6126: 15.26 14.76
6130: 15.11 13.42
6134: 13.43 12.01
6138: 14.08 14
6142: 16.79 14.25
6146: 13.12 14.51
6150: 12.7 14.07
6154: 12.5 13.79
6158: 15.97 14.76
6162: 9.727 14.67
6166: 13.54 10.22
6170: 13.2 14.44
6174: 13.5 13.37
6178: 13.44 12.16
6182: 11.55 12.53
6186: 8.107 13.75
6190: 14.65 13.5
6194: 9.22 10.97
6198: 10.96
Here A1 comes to -3.0 Ang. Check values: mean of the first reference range 14.6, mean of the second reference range 12.5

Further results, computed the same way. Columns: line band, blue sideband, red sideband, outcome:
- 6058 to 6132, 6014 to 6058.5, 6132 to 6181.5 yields -0.8 Ang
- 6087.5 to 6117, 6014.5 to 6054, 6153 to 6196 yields -0.7 Ang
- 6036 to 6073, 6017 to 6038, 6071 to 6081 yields 1.3 Ang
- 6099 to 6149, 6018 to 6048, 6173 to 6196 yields -1.7 Ang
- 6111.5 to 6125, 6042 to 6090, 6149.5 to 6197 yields 0.1 Ang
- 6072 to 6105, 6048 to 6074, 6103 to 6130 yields -0.6 Ang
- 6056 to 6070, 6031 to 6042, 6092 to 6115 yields 0.3 Ang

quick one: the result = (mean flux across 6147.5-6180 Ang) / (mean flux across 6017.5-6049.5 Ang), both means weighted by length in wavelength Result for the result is 0.9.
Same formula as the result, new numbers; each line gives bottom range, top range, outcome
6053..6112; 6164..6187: 0.89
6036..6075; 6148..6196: 0.89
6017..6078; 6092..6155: 0.96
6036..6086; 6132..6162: 0.96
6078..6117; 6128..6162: 1.01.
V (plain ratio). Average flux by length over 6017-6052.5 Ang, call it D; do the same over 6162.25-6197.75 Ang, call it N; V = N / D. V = 0.85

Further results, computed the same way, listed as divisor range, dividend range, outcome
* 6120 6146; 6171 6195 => 0.88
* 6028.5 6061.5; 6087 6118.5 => 0.94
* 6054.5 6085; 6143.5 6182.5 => 0.94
